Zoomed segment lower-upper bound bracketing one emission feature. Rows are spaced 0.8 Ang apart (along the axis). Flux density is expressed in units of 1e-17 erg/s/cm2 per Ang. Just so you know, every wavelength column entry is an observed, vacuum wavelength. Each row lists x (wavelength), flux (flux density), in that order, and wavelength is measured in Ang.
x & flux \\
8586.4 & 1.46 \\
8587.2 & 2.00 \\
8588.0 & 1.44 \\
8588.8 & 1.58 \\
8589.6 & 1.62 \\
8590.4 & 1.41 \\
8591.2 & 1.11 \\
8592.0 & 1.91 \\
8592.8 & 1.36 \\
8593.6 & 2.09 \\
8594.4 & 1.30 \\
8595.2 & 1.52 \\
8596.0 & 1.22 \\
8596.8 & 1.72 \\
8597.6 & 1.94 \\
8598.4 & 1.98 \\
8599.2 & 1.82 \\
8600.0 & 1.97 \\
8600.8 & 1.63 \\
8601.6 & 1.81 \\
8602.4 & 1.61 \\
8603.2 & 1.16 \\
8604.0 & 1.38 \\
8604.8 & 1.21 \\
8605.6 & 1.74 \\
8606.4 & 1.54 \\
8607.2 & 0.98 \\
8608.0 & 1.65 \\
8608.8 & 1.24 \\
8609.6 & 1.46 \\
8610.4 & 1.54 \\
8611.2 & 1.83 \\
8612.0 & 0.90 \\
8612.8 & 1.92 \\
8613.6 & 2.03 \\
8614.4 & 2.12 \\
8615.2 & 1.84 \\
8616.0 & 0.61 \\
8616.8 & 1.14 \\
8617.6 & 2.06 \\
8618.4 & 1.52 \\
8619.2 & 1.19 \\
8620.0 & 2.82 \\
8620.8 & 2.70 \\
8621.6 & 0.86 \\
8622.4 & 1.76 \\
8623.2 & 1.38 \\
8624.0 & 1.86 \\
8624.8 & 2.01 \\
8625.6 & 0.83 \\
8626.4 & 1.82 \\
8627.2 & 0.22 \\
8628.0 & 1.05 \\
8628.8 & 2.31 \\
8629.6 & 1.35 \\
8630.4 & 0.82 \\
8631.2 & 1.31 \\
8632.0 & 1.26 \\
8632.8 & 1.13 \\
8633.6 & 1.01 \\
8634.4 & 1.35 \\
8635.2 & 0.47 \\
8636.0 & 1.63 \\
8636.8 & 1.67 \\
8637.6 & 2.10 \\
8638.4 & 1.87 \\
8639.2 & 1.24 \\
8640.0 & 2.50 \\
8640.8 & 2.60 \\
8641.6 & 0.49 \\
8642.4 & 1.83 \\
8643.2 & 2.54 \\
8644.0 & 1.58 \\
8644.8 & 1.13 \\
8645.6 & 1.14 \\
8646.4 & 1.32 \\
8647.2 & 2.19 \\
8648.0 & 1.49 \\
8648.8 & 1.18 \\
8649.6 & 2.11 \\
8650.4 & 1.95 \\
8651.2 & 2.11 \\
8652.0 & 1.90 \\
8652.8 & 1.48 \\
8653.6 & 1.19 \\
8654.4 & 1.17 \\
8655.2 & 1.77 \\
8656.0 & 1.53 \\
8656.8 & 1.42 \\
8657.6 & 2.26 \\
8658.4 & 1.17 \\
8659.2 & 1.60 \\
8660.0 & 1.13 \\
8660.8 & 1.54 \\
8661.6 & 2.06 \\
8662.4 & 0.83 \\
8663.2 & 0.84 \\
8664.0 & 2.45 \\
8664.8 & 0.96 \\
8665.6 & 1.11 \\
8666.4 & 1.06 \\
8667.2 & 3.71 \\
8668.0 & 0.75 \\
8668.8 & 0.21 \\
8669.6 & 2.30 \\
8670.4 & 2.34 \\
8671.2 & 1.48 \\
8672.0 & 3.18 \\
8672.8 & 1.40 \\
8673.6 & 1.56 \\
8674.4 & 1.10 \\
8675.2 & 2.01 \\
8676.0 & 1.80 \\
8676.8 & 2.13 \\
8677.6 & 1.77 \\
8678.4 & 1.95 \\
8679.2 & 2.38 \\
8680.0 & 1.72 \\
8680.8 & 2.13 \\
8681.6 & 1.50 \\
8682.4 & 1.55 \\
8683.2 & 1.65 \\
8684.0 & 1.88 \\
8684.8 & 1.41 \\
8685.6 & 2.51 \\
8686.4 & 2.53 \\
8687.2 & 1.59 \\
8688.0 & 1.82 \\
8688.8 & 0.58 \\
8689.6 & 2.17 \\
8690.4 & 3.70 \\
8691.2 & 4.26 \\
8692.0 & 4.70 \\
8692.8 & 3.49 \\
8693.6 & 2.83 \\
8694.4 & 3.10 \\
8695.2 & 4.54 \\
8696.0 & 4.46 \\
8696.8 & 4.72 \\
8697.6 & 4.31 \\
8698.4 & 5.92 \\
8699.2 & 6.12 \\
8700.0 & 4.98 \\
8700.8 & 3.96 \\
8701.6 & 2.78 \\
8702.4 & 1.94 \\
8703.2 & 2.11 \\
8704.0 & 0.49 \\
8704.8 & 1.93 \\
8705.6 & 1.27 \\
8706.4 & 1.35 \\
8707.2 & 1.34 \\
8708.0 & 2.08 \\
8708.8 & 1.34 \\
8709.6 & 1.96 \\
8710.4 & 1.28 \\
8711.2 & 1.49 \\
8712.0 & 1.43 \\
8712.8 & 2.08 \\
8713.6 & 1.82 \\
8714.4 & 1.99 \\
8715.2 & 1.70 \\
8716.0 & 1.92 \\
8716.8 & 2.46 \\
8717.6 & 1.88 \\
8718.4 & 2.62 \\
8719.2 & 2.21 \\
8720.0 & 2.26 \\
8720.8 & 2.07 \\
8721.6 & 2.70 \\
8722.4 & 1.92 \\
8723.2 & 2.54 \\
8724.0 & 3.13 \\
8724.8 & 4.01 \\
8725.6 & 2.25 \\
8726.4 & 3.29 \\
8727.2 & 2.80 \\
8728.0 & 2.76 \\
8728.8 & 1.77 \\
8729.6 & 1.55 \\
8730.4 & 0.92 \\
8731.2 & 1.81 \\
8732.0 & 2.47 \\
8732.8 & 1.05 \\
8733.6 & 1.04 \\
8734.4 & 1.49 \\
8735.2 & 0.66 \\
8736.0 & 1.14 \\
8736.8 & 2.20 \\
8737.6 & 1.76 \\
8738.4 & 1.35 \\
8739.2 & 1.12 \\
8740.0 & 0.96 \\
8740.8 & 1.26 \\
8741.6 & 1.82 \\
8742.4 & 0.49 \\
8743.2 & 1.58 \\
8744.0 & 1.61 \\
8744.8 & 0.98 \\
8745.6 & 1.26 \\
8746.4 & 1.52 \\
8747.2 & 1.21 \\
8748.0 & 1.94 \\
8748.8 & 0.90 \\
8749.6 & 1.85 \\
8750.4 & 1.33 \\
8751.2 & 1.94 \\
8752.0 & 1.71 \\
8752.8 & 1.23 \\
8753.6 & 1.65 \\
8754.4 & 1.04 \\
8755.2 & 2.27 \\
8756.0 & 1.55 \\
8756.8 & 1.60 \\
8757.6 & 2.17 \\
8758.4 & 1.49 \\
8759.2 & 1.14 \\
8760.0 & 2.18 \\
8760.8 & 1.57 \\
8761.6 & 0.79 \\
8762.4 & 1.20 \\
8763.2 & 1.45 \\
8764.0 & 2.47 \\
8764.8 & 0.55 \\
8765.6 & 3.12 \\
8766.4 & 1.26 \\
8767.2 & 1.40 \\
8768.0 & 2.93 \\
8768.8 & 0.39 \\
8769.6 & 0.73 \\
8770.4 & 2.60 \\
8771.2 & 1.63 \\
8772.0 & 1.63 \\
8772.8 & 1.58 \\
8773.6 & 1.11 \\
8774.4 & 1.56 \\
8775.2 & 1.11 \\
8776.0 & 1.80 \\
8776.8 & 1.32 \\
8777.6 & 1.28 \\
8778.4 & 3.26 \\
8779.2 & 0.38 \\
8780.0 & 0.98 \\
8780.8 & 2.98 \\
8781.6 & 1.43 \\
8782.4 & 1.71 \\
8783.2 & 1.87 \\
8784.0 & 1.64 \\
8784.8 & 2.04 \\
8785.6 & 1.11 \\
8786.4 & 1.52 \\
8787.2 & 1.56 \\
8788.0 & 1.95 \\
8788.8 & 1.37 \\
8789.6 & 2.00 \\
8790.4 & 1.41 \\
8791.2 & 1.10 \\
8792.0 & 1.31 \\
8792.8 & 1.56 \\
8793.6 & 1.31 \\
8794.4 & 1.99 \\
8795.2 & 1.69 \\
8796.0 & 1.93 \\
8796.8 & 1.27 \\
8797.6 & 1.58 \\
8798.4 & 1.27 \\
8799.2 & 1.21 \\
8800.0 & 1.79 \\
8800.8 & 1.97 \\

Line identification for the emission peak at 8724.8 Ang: [N II]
